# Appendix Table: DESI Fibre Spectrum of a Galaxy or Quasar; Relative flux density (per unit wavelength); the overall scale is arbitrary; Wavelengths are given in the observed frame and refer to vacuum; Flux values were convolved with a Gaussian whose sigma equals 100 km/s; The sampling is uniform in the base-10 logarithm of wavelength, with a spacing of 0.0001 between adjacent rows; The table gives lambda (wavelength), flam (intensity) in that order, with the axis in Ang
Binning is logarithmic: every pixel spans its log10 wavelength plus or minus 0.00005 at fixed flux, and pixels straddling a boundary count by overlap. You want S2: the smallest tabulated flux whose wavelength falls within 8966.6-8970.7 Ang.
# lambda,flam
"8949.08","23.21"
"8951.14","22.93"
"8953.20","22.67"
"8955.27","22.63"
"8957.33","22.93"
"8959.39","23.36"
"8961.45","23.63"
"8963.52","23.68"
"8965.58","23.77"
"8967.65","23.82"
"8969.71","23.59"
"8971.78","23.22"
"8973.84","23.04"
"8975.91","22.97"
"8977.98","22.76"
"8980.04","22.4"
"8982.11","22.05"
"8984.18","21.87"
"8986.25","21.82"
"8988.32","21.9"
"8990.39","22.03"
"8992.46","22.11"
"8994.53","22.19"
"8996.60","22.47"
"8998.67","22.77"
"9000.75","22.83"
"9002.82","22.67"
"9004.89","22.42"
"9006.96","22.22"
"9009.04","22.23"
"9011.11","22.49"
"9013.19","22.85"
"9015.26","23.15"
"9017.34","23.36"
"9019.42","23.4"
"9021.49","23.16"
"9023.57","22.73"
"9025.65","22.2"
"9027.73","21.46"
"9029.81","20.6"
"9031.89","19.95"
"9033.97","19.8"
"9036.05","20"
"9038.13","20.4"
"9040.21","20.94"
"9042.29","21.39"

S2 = 23.59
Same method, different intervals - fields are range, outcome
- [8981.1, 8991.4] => 21.82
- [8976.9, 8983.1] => 22.05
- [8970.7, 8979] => 22.76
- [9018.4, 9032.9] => 19.95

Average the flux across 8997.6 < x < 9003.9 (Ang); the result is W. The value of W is 22.8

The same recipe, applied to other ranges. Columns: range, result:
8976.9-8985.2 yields 22.3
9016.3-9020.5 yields 23.4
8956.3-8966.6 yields 23.5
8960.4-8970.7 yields 23.7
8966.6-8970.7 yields 23.7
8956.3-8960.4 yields 23.2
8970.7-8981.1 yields 22.9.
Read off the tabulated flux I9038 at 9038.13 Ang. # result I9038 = 20.4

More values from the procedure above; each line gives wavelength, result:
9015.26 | 23.15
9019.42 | 23.4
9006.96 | 22.22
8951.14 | 22.93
